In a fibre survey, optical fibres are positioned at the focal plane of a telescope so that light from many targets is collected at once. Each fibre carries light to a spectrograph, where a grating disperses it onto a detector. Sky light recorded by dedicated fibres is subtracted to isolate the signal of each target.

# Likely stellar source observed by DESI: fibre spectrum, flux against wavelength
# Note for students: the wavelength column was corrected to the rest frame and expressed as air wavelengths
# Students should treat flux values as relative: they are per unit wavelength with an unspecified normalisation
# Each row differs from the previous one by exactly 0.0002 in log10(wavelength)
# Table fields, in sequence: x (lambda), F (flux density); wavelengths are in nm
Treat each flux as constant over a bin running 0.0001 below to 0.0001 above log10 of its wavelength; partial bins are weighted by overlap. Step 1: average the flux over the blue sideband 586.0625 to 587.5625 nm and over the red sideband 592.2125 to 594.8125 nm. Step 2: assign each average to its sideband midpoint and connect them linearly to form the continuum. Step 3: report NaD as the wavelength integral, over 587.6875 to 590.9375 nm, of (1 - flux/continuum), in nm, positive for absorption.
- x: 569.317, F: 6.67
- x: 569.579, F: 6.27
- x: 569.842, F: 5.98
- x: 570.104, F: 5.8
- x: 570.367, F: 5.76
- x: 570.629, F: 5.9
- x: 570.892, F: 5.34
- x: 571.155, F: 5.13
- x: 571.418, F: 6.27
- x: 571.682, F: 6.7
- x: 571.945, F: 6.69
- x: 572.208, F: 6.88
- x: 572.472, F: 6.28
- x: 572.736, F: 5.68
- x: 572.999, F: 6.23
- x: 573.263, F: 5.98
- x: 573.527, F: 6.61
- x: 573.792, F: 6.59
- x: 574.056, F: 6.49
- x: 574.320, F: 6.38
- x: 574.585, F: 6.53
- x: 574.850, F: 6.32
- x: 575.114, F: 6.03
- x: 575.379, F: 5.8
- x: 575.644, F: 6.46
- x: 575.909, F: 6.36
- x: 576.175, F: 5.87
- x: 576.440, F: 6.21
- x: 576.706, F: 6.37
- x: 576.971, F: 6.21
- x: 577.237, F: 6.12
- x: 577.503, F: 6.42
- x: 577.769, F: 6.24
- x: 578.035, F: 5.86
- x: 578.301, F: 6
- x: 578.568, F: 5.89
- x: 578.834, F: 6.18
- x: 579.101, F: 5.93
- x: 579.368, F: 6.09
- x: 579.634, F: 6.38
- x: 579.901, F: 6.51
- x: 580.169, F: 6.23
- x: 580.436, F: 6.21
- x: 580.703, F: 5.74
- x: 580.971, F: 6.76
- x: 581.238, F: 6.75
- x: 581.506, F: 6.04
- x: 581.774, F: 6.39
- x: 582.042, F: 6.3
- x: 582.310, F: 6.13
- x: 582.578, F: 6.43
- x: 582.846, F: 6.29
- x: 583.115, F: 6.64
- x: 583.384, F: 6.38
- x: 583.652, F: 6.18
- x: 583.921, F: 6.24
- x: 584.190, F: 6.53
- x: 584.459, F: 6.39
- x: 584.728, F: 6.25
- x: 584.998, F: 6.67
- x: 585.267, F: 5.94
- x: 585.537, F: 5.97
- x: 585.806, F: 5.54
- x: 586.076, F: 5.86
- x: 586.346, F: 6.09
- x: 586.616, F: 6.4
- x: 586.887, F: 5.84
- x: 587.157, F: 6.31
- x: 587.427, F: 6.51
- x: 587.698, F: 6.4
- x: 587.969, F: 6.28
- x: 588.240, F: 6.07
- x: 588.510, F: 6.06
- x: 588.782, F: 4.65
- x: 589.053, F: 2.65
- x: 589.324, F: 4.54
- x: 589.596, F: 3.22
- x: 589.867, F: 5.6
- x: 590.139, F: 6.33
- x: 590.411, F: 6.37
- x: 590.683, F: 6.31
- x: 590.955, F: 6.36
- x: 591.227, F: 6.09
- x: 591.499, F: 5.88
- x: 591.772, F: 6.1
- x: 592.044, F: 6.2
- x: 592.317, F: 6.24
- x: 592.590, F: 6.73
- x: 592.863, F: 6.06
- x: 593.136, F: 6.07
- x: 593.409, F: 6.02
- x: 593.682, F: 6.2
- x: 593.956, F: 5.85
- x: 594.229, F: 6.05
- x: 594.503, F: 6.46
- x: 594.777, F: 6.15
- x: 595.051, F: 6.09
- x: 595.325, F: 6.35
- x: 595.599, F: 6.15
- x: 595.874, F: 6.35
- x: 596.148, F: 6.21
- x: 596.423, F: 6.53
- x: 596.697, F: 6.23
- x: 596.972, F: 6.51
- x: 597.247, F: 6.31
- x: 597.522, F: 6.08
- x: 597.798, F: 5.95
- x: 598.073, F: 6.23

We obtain 0.430 nm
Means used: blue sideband 6.19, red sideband 6.18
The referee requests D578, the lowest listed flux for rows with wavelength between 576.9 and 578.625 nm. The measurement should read 5.86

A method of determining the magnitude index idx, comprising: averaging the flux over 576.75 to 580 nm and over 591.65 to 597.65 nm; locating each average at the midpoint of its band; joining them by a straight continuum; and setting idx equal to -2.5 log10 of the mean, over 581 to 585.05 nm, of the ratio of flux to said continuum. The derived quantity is -0.03 mag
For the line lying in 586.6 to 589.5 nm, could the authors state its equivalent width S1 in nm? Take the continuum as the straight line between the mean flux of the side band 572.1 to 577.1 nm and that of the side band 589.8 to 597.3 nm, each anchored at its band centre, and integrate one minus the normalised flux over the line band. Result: 0.32 nm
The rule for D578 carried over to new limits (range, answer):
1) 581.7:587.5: 5.54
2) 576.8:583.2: 5.74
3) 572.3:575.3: 5.68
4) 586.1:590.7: 2.65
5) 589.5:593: 3.22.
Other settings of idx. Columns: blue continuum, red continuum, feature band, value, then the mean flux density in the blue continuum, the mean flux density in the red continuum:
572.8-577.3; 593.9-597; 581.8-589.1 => 0.030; 6.26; 6.25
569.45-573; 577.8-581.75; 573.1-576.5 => -0.029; 6.06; 6.19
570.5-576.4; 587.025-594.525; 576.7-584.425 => -0.036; 6.21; 5.83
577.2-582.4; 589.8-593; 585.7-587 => 0.045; 6.21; 6.2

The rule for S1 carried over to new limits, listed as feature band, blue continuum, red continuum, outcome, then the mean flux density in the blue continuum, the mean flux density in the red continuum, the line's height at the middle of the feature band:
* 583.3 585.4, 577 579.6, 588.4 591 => -0.27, 6.1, 5.16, 5.6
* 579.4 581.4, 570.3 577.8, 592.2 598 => -0.05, 6.21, 6.22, 6.21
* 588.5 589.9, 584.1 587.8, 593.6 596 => 0.44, 6.19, 6.18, 6.18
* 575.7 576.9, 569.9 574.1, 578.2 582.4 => -0.01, 6.14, 6.22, 6.18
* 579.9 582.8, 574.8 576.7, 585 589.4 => -0.17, 6.16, 5.74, 5.95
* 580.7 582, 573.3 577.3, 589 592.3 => -0.08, 6.28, 5.57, 6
